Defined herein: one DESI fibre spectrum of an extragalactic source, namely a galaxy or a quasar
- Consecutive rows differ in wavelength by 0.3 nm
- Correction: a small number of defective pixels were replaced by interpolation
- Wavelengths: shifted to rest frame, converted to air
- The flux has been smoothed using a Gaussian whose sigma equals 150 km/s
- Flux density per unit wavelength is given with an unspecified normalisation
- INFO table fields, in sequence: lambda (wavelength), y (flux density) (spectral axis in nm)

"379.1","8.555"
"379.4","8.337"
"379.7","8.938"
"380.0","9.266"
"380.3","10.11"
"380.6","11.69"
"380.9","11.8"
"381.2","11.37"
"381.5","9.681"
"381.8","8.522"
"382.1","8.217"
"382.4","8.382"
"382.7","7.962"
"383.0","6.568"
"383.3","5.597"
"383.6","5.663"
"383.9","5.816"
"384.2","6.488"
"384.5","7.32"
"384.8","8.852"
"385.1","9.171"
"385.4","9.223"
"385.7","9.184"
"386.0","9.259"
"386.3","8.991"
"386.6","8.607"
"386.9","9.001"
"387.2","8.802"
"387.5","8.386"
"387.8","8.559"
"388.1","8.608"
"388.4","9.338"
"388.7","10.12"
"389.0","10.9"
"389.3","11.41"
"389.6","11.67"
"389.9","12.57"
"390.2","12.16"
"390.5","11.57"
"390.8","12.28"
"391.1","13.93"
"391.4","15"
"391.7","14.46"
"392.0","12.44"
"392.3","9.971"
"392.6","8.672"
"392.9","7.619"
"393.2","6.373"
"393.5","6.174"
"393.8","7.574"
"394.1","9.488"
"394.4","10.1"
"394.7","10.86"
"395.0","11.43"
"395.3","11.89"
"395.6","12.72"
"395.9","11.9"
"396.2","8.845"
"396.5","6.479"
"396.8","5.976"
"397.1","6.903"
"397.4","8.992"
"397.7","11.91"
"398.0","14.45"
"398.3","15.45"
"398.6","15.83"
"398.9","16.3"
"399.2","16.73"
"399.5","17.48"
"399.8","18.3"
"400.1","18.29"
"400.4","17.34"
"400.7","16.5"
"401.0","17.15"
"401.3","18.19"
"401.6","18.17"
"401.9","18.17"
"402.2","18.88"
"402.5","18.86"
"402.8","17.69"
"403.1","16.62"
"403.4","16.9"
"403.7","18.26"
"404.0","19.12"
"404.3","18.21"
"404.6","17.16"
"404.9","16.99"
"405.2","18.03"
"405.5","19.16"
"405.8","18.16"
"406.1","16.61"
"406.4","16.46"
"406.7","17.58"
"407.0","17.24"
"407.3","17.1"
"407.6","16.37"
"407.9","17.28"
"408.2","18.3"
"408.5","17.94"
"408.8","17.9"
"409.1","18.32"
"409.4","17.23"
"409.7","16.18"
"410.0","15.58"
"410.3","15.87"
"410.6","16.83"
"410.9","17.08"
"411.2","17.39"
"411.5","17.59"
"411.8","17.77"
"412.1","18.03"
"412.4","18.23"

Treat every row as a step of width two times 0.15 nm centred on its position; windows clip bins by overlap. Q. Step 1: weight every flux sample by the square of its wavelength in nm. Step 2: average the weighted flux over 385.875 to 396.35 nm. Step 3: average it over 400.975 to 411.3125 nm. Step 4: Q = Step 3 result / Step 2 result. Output 1.8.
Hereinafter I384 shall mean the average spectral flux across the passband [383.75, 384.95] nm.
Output 7.12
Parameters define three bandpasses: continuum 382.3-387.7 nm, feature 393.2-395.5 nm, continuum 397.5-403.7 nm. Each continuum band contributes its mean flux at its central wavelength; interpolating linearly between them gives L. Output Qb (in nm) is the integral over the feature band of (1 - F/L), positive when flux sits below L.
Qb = 0.67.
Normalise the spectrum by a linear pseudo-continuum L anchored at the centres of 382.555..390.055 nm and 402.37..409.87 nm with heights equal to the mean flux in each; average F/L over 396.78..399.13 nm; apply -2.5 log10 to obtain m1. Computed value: 0.13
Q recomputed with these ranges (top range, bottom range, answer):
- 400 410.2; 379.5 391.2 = 2.07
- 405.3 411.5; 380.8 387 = 2.34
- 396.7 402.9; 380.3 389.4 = 1.93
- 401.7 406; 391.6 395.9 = 1.89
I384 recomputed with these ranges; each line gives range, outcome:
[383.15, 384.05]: 5.69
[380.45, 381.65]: 11.1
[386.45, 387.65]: 8.7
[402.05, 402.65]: 18.9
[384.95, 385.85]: 9.19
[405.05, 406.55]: 17.7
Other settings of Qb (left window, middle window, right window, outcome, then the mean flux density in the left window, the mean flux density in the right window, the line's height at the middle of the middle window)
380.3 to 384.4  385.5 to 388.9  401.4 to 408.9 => 0.43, 8.34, 17.7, 10.3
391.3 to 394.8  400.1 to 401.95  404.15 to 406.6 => -0.34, 9.81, 17.6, 14.8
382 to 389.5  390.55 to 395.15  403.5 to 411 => 0.34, 8.44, 17.4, 11.4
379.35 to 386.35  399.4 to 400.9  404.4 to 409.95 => -0.27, 8.6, 17.4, 14.9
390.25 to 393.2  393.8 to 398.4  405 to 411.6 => 0.95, 11.5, 17.3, 13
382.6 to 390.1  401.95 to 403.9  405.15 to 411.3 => -0.35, 8.75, 17.3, 15.2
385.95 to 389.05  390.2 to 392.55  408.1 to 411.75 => -0.48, 9.08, 17.2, 10.5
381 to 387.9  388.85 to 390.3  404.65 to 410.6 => -0.21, 8.27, 17.3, 10.3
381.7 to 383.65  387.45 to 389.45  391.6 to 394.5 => -0.31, 7.32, 9.18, 8.36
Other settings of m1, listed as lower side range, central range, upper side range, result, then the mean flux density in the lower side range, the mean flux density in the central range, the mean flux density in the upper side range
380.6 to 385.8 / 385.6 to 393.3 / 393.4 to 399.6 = -0.07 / 8.32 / 10.4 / 11.3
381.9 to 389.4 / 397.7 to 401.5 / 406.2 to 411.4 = -0.22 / 8.4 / 16.7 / 17.1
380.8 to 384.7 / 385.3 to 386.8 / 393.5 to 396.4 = -0.06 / 7.91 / 9.05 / 10.2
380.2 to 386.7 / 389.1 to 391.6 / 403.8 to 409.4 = -0.12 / 8.55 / 12.6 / 17.7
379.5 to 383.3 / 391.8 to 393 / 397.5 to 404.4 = 0.34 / 9.21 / 9.96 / 17.1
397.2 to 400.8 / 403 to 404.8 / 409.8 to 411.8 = -0.11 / 15.5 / 17.7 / 16.8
